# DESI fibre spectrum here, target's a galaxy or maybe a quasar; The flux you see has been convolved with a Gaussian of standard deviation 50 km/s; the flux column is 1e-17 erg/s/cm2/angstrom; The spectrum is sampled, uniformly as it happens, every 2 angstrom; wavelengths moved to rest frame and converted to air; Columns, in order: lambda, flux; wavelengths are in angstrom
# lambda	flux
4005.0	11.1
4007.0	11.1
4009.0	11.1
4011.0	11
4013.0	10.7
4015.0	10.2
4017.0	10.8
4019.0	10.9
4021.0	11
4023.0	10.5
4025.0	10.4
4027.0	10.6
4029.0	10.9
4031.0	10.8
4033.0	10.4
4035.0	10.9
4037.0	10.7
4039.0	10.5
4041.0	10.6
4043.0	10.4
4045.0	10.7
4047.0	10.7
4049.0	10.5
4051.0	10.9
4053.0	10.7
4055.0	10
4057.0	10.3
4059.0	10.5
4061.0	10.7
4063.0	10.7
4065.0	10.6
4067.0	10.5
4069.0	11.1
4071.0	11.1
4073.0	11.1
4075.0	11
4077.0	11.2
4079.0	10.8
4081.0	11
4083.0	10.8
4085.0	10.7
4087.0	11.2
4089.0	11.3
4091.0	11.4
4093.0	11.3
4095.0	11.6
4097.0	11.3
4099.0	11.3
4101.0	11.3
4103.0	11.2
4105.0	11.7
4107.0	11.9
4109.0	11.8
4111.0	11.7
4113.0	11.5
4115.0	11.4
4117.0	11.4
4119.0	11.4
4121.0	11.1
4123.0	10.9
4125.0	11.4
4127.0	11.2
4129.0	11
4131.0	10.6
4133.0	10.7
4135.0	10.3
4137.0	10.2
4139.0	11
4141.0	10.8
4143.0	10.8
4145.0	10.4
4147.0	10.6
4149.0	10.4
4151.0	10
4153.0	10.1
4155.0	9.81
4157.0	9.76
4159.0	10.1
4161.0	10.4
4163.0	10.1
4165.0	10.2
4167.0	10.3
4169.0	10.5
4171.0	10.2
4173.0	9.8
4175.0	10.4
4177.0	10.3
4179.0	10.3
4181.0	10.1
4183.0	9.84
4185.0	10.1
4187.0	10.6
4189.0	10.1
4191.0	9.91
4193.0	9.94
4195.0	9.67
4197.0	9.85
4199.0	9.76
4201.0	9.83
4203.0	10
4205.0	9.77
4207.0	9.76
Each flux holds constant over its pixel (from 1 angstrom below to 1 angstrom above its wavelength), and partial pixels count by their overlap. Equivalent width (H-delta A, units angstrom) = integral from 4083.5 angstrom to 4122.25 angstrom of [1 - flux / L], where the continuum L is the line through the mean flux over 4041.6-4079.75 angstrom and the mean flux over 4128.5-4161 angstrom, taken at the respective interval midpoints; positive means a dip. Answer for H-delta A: -3.0 angstrom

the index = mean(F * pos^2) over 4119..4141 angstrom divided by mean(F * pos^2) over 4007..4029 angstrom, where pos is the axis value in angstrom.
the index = 1.1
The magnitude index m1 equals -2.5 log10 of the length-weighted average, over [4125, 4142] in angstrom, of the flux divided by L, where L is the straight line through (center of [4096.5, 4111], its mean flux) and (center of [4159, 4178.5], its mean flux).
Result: 0.02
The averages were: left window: 11.5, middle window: 10.8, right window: 10.2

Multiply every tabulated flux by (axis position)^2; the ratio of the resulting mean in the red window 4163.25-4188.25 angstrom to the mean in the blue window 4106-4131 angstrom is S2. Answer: 0.92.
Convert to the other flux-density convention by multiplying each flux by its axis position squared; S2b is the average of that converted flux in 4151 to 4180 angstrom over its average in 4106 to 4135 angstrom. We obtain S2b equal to 0.9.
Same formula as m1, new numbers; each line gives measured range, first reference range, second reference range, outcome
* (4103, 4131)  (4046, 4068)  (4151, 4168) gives -0.11 mag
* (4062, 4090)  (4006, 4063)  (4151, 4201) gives -0.05 mag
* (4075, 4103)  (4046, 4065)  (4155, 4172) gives -0.07 mag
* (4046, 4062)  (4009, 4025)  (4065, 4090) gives 0.03 mag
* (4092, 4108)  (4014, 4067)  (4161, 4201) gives -0.10 mag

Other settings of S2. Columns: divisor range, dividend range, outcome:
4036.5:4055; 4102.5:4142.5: 1.09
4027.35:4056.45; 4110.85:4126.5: 1.11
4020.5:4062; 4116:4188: 1.04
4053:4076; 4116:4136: 1.06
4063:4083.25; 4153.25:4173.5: 0.97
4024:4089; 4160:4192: 1.01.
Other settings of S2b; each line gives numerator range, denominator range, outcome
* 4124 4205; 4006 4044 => 1.03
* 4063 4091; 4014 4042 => 1.05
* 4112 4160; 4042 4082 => 1.03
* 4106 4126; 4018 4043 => 1.12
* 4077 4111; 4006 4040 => 1.09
